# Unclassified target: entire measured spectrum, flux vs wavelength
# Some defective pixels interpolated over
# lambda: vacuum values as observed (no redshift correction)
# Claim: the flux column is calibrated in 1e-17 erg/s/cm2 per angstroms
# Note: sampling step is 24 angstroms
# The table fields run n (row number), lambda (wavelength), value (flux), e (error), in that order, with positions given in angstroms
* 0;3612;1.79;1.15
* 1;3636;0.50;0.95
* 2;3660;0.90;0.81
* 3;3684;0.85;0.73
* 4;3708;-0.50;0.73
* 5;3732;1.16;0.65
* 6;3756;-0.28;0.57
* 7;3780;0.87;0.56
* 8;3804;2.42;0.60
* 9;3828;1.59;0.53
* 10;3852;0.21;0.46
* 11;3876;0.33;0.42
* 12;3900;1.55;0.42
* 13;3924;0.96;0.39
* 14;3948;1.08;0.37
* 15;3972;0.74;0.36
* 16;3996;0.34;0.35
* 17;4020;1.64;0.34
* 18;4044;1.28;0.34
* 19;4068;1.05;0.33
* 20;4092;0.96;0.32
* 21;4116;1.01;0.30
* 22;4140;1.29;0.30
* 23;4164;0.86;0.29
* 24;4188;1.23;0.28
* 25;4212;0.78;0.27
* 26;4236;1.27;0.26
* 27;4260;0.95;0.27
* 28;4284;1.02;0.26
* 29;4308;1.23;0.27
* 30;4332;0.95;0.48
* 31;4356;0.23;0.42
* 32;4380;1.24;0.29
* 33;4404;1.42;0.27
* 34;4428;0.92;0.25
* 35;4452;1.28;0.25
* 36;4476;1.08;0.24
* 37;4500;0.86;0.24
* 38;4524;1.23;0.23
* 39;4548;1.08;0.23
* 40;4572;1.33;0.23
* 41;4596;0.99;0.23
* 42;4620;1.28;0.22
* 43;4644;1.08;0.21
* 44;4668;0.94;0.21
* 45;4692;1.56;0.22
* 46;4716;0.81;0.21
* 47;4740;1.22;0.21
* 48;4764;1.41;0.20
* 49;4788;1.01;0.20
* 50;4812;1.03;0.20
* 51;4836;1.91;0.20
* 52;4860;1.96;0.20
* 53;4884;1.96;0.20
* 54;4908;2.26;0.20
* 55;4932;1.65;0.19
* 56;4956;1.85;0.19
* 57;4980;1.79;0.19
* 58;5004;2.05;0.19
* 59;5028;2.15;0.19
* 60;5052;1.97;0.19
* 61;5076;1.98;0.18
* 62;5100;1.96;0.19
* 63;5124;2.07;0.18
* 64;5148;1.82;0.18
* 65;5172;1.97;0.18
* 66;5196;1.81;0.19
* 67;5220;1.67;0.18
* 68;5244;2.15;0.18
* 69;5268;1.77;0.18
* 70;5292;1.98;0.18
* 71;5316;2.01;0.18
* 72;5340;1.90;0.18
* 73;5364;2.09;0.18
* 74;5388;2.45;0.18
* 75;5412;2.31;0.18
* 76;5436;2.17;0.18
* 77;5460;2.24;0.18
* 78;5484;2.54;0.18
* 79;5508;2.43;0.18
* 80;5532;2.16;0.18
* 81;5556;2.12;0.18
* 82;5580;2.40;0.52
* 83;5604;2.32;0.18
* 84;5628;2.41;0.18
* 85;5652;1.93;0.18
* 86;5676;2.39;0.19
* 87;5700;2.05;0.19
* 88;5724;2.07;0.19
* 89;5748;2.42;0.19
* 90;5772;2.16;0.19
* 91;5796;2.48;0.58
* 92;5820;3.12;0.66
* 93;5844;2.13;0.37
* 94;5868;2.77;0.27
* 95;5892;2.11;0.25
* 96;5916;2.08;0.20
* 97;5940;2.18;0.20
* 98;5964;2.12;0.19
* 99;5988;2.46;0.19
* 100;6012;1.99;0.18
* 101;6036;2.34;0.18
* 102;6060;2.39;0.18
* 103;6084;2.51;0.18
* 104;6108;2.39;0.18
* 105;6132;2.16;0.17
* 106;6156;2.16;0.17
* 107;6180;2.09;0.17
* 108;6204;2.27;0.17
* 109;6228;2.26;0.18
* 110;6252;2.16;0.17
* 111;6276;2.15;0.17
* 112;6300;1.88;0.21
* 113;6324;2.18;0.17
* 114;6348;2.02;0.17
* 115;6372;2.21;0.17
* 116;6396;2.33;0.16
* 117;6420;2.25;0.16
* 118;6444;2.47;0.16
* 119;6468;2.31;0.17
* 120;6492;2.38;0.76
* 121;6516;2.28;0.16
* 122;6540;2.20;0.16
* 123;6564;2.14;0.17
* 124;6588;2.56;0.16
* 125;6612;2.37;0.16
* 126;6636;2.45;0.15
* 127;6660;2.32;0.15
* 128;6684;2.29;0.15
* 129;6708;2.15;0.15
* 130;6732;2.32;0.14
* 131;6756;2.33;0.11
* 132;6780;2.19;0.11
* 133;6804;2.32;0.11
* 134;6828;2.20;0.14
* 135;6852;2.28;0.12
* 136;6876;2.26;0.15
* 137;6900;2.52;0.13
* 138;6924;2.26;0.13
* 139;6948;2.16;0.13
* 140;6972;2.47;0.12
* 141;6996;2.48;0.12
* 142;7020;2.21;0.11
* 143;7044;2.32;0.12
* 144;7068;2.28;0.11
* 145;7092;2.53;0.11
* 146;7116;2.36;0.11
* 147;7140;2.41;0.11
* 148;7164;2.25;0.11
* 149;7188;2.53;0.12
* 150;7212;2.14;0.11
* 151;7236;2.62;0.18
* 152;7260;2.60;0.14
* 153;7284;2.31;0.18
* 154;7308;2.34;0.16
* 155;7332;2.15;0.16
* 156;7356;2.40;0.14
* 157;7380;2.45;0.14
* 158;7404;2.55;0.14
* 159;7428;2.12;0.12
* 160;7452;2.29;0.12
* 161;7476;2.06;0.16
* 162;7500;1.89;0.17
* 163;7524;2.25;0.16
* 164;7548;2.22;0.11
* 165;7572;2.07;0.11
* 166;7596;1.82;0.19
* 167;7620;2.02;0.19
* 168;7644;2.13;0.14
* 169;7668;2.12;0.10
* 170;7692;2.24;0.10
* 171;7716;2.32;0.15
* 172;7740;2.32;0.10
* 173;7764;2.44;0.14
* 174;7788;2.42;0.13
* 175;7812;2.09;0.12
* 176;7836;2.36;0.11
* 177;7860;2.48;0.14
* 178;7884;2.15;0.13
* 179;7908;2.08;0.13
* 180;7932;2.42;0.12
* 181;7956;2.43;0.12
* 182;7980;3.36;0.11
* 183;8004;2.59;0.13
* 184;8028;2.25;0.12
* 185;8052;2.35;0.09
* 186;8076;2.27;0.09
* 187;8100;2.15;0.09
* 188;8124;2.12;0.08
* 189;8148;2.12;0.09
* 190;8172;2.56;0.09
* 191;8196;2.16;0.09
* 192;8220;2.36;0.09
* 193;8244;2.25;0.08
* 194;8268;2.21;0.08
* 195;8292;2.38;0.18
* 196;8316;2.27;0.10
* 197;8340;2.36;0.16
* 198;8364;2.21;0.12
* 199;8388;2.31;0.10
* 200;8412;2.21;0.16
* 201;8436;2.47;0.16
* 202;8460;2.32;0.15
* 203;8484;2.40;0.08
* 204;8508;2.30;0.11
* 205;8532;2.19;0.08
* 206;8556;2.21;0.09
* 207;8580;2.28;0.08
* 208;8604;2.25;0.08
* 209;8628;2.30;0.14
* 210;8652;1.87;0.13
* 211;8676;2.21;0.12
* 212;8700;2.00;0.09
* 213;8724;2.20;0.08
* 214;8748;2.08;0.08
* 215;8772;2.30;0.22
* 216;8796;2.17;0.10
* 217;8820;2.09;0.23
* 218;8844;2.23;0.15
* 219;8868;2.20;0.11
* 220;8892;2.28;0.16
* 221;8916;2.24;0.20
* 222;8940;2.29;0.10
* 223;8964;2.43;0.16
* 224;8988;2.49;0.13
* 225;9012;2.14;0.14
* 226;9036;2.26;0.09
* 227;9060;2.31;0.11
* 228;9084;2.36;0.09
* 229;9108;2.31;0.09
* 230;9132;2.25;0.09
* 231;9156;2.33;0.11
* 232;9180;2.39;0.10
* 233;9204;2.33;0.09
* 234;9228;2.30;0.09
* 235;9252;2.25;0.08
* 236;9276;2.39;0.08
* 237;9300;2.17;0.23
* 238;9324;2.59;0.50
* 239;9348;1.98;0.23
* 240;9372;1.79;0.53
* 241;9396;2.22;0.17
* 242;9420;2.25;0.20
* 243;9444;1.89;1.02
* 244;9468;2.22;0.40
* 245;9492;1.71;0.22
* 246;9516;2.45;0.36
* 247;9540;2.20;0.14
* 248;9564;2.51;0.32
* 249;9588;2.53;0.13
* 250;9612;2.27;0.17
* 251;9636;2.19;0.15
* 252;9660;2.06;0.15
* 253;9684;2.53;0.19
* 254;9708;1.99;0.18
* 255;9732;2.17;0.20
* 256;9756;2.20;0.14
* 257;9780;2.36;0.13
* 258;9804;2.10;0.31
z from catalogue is 0.22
